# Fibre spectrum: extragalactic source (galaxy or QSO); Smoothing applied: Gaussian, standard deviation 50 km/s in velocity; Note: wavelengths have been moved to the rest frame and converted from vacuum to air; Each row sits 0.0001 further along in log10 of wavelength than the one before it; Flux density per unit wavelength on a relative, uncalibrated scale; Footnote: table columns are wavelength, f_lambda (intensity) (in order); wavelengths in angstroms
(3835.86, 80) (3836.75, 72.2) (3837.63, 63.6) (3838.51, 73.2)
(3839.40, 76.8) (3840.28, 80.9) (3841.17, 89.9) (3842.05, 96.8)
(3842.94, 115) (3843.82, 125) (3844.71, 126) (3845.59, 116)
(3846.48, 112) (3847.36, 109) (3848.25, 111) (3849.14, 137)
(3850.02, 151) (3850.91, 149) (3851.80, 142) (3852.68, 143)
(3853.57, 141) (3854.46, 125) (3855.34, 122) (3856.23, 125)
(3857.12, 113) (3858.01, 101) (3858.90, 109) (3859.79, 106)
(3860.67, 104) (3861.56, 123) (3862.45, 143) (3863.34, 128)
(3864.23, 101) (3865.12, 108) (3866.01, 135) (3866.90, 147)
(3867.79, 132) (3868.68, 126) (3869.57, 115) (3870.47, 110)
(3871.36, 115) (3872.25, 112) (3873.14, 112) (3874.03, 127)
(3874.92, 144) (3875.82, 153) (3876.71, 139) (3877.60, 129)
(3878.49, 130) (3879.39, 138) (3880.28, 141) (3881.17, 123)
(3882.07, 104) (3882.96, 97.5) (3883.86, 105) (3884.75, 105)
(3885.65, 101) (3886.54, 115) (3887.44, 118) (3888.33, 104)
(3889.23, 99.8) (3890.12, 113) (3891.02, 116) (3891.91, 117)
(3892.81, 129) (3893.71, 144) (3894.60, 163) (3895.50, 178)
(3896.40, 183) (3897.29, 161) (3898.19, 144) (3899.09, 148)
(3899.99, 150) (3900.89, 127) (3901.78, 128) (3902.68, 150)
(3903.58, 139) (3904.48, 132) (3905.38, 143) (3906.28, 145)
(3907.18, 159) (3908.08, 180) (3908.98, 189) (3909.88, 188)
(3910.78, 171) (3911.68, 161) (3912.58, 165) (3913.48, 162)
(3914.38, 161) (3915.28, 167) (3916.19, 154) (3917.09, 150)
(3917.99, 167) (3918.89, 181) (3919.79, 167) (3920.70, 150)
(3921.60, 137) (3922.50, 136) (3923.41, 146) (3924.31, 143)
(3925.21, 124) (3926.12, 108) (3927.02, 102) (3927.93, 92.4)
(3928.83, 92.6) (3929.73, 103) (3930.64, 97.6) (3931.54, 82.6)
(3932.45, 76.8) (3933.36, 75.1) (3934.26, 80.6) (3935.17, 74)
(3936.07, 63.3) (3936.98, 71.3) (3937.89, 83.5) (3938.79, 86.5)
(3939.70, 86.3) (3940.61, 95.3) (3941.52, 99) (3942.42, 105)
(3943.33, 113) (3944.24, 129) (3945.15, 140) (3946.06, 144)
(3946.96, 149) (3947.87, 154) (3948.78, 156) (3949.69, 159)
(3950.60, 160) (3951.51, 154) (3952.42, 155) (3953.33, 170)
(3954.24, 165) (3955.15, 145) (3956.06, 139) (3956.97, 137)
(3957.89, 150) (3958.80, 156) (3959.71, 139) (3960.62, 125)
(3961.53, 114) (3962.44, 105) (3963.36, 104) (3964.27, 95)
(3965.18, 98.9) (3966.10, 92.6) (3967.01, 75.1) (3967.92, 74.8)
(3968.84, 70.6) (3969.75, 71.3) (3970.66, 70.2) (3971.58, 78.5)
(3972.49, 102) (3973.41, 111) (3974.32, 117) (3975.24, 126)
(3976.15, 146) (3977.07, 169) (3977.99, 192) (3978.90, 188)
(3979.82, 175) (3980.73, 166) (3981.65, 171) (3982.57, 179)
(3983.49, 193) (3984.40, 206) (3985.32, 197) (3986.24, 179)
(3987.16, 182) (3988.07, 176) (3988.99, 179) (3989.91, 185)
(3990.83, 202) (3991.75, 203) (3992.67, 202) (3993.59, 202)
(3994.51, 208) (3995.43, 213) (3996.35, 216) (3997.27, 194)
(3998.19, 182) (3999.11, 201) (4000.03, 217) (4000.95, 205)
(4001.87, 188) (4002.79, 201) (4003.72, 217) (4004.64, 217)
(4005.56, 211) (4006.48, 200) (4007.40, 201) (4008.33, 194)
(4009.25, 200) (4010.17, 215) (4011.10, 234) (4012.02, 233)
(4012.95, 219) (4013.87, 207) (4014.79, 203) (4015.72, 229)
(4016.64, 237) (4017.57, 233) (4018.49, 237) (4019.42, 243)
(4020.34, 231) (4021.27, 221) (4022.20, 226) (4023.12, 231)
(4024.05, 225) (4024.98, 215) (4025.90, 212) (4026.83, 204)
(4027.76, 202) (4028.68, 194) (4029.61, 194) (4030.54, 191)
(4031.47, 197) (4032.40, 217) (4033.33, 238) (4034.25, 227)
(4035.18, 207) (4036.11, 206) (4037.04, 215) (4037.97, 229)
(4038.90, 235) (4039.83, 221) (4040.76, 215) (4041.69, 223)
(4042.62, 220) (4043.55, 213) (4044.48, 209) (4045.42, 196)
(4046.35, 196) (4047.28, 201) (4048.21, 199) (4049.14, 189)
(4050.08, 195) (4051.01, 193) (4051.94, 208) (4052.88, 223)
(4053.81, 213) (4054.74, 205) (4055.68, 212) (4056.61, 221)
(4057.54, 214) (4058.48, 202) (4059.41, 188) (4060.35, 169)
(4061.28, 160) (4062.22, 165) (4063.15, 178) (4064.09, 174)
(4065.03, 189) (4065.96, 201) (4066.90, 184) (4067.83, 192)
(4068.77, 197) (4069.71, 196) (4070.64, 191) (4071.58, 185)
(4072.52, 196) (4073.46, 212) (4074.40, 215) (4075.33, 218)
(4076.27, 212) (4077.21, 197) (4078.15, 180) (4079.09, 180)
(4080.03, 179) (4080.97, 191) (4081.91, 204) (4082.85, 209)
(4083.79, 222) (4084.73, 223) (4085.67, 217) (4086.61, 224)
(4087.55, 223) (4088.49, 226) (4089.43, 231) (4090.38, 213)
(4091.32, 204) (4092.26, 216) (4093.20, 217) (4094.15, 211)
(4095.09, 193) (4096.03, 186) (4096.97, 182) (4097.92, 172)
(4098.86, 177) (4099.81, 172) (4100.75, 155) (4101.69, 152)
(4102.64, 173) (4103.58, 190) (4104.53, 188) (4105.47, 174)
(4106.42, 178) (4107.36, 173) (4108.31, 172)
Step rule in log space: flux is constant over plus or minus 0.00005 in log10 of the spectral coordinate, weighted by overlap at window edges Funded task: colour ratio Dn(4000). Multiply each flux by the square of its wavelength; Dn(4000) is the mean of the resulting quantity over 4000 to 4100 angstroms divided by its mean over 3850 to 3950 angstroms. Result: 1.73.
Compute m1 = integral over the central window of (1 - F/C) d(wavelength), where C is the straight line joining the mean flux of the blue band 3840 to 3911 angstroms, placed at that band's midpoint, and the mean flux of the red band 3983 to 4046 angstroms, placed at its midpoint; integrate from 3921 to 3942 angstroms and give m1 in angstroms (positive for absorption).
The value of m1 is 8.2 angstroms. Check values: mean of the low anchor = 129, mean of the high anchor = 210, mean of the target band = 98.5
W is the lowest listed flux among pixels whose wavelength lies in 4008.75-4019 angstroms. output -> 200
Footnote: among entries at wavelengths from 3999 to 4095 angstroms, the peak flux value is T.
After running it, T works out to 243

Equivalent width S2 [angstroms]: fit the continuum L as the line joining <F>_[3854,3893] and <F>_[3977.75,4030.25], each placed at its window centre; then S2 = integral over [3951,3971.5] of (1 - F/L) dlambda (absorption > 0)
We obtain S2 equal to 6.8 angstroms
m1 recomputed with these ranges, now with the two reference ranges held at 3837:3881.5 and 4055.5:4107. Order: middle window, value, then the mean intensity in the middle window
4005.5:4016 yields -2.5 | 212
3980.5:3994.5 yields -2.2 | 189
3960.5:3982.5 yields 5.4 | 119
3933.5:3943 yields 4.0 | 84.6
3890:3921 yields -4.3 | 154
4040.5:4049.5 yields -1.2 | 206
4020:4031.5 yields -2.3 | 211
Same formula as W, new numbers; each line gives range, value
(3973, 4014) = 111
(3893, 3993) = 63.3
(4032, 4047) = 196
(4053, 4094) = 160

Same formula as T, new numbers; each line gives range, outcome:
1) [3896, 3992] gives 206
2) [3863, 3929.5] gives 189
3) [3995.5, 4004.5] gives 217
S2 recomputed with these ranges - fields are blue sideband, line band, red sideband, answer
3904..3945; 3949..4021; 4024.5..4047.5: 1.3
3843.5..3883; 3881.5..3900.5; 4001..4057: 1.6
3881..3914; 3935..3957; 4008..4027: 6.1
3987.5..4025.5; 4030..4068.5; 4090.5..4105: -0.7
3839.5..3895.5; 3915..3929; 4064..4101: 0.2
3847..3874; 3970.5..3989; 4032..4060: 2.2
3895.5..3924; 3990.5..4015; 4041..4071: -3.3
